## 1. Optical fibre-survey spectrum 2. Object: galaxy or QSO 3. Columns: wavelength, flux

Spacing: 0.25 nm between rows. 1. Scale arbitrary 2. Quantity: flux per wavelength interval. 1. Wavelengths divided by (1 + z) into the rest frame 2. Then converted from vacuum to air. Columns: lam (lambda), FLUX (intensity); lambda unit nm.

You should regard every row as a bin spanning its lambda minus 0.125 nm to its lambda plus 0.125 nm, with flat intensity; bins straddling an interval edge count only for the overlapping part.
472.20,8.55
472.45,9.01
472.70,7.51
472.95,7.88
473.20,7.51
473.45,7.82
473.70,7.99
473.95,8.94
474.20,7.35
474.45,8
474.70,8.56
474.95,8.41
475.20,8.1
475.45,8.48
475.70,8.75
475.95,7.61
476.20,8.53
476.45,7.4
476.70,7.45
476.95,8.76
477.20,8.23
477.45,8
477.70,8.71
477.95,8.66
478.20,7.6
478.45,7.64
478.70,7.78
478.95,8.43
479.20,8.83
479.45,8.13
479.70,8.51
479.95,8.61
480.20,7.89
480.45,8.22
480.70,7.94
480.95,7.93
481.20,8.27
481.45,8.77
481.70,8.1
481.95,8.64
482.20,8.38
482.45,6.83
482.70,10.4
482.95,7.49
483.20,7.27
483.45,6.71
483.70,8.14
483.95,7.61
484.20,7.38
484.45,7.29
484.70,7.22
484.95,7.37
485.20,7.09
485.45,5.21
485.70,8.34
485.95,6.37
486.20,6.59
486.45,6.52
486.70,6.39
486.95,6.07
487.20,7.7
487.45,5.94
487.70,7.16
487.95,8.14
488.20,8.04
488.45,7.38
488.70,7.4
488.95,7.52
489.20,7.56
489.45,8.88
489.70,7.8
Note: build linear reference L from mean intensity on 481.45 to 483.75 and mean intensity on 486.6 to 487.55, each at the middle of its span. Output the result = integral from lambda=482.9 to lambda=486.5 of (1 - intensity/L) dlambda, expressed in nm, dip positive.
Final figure 0.109 nm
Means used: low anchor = 8.03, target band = 7.11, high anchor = 6.54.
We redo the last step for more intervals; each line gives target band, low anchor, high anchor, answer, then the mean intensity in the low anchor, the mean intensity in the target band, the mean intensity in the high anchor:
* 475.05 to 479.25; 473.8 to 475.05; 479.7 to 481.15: 0.02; 8.24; 8.16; 8.16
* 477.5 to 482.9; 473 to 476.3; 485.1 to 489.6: -0.41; 8.15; 8.28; 7.13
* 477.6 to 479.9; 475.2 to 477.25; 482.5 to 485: -0.08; 8.15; 8.26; 7.67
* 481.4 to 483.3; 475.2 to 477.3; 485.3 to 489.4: -0.17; 8.15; 8.23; 7.06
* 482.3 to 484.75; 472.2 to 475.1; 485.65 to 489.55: -0.06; 8.11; 7.65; 7.22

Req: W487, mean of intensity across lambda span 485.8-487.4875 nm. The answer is 6.57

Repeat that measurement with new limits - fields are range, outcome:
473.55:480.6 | 8.2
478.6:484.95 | 8.02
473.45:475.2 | 8.17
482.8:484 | 7.5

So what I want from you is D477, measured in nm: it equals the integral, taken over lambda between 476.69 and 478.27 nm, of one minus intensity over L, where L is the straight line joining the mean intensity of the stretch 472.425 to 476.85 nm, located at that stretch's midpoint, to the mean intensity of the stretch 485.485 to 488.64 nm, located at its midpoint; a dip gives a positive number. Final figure -0.09 nm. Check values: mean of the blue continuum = 8.05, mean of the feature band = 8.28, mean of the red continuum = 7.01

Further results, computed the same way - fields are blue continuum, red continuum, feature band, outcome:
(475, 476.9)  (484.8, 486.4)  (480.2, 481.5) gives -0.13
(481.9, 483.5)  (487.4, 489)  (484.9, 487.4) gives 0.30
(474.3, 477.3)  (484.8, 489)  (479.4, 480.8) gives -0.09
